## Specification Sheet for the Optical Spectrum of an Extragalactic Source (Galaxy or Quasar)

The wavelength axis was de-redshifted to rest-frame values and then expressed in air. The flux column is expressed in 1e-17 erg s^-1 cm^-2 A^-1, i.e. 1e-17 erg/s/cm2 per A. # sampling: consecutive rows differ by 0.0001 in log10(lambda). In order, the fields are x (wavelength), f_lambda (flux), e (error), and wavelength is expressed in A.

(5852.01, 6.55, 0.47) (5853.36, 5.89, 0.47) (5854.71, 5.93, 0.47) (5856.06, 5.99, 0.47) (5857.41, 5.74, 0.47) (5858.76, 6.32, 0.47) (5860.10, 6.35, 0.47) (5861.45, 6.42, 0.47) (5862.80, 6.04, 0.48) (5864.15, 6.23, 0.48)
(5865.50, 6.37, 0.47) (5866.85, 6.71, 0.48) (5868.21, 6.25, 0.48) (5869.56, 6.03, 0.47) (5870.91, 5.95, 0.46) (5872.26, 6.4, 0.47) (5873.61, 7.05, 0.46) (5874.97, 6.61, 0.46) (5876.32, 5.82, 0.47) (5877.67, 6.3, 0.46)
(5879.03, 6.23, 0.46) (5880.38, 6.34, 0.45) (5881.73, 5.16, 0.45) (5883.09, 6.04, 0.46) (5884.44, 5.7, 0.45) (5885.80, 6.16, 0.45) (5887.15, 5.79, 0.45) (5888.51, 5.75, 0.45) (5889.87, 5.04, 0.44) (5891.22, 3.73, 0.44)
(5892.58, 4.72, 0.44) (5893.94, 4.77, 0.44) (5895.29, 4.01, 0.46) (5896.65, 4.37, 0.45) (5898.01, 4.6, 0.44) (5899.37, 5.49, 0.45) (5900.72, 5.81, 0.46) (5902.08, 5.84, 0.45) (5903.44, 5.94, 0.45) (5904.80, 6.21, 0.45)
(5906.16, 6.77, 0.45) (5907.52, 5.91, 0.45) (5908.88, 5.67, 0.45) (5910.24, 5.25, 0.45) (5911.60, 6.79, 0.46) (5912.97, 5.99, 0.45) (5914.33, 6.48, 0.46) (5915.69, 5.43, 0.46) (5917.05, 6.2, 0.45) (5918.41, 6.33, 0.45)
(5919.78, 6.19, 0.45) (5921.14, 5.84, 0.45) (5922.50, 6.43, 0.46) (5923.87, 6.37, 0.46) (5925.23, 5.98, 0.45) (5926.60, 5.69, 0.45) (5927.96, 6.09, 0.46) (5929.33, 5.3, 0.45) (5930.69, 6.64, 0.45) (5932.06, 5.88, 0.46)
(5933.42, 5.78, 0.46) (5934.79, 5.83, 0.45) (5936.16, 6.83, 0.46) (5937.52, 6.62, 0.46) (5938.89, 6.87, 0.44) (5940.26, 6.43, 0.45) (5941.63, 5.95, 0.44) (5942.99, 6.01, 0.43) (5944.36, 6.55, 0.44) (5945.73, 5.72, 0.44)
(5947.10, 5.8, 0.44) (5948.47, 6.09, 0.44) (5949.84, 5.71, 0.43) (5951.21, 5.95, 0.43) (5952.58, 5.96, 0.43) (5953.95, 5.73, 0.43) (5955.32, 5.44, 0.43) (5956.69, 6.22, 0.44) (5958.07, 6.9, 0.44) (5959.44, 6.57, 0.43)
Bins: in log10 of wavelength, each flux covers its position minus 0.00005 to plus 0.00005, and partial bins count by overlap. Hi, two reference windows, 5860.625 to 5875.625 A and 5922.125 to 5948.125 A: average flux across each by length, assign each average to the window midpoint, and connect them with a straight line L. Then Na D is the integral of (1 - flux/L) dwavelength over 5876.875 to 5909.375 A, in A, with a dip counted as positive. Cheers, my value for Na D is 4.0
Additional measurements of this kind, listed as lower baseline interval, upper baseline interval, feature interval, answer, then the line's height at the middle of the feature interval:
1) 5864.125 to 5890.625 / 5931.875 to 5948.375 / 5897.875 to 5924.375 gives 0.6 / 6.14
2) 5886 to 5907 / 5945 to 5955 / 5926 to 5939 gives -1.1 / 5.66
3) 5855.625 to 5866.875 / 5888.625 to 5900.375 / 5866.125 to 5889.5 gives -2.9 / 5.46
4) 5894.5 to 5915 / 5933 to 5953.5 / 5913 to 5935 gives -0.5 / 5.91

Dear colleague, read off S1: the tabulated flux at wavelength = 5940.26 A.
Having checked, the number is 6.43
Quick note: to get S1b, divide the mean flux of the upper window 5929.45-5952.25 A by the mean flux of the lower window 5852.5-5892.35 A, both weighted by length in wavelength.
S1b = 1.0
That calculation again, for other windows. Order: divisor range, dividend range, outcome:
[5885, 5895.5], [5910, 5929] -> 1.20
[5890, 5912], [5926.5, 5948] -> 1.15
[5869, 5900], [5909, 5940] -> 1.10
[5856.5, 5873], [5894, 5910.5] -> 0.88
